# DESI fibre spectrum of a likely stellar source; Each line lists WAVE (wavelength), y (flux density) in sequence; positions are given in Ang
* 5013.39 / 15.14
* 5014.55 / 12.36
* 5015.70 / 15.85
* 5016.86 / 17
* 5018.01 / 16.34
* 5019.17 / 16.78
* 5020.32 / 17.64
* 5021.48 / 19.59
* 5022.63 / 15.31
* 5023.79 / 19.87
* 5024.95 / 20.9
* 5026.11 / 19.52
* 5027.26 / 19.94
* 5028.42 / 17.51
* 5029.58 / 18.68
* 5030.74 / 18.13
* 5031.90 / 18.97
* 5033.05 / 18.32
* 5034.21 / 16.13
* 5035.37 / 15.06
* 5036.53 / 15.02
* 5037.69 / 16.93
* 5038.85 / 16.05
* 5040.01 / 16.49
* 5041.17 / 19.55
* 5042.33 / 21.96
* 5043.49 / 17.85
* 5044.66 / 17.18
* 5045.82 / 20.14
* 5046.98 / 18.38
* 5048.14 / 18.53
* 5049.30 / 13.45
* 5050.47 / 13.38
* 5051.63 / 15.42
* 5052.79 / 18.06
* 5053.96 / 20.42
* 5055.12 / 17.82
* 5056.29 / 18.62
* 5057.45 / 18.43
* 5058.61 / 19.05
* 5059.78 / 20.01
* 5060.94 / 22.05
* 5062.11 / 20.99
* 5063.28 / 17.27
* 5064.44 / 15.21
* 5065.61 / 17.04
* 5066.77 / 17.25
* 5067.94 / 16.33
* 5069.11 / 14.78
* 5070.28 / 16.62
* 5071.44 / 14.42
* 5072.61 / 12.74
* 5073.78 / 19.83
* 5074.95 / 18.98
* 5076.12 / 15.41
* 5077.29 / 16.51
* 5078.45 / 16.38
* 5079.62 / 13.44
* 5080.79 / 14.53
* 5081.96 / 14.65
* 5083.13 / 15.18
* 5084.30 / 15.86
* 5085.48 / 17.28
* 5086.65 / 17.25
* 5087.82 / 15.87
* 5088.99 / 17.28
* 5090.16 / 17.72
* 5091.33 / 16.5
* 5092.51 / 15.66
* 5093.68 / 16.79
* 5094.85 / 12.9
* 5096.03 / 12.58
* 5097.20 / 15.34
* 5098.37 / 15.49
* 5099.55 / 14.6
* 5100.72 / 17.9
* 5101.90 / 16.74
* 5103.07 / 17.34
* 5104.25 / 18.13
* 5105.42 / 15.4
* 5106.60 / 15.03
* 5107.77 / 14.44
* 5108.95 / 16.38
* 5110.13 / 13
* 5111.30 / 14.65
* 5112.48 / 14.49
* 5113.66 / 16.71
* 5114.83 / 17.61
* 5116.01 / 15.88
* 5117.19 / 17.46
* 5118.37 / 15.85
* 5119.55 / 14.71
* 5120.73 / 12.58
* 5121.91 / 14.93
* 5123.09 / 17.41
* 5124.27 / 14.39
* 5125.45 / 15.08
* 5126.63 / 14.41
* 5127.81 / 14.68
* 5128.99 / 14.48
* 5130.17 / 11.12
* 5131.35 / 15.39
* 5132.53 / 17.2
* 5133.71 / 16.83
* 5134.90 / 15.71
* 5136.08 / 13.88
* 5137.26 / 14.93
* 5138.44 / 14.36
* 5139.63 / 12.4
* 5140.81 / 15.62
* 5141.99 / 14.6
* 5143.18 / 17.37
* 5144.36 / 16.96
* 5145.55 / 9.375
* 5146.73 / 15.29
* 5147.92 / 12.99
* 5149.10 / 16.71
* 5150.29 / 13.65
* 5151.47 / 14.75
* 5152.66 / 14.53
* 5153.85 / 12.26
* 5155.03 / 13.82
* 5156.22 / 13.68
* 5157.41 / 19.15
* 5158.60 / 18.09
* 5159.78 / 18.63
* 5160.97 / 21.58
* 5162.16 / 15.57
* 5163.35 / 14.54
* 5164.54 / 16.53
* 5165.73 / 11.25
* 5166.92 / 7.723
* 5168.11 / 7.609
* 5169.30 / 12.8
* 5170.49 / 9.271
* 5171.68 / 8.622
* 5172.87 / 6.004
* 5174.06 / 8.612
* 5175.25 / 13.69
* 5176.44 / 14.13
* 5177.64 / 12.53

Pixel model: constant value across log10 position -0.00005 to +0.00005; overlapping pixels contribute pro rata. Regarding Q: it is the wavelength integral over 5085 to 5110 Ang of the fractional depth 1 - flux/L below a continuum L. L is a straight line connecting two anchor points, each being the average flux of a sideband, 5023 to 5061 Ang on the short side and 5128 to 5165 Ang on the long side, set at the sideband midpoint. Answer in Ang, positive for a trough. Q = 0.9 Ang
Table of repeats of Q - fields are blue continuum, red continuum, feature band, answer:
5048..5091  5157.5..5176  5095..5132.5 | -0.6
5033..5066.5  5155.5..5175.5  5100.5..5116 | -0.5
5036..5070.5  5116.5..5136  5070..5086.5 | 0.9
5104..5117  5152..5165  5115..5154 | 2.6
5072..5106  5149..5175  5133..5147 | -0.6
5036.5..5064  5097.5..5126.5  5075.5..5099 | 1.4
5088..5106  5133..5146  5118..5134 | 0.3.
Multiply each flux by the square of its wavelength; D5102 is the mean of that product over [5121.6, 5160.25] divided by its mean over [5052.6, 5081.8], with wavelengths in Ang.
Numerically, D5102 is 0.90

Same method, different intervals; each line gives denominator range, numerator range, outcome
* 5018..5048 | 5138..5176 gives 0.80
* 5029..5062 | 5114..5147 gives 0.87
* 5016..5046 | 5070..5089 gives 0.91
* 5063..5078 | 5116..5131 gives 0.93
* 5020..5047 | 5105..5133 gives 0.86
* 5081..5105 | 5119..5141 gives 0.93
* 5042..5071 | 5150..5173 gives 0.80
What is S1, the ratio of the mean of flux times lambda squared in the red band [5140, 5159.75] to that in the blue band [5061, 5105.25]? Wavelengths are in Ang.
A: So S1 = 0.9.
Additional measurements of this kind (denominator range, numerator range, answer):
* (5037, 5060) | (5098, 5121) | 0.90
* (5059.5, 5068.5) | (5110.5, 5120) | 0.89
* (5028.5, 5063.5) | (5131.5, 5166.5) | 0.88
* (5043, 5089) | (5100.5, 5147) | 0.92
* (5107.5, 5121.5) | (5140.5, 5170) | 0.97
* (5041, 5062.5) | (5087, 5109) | 0.88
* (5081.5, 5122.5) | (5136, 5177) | 0.89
